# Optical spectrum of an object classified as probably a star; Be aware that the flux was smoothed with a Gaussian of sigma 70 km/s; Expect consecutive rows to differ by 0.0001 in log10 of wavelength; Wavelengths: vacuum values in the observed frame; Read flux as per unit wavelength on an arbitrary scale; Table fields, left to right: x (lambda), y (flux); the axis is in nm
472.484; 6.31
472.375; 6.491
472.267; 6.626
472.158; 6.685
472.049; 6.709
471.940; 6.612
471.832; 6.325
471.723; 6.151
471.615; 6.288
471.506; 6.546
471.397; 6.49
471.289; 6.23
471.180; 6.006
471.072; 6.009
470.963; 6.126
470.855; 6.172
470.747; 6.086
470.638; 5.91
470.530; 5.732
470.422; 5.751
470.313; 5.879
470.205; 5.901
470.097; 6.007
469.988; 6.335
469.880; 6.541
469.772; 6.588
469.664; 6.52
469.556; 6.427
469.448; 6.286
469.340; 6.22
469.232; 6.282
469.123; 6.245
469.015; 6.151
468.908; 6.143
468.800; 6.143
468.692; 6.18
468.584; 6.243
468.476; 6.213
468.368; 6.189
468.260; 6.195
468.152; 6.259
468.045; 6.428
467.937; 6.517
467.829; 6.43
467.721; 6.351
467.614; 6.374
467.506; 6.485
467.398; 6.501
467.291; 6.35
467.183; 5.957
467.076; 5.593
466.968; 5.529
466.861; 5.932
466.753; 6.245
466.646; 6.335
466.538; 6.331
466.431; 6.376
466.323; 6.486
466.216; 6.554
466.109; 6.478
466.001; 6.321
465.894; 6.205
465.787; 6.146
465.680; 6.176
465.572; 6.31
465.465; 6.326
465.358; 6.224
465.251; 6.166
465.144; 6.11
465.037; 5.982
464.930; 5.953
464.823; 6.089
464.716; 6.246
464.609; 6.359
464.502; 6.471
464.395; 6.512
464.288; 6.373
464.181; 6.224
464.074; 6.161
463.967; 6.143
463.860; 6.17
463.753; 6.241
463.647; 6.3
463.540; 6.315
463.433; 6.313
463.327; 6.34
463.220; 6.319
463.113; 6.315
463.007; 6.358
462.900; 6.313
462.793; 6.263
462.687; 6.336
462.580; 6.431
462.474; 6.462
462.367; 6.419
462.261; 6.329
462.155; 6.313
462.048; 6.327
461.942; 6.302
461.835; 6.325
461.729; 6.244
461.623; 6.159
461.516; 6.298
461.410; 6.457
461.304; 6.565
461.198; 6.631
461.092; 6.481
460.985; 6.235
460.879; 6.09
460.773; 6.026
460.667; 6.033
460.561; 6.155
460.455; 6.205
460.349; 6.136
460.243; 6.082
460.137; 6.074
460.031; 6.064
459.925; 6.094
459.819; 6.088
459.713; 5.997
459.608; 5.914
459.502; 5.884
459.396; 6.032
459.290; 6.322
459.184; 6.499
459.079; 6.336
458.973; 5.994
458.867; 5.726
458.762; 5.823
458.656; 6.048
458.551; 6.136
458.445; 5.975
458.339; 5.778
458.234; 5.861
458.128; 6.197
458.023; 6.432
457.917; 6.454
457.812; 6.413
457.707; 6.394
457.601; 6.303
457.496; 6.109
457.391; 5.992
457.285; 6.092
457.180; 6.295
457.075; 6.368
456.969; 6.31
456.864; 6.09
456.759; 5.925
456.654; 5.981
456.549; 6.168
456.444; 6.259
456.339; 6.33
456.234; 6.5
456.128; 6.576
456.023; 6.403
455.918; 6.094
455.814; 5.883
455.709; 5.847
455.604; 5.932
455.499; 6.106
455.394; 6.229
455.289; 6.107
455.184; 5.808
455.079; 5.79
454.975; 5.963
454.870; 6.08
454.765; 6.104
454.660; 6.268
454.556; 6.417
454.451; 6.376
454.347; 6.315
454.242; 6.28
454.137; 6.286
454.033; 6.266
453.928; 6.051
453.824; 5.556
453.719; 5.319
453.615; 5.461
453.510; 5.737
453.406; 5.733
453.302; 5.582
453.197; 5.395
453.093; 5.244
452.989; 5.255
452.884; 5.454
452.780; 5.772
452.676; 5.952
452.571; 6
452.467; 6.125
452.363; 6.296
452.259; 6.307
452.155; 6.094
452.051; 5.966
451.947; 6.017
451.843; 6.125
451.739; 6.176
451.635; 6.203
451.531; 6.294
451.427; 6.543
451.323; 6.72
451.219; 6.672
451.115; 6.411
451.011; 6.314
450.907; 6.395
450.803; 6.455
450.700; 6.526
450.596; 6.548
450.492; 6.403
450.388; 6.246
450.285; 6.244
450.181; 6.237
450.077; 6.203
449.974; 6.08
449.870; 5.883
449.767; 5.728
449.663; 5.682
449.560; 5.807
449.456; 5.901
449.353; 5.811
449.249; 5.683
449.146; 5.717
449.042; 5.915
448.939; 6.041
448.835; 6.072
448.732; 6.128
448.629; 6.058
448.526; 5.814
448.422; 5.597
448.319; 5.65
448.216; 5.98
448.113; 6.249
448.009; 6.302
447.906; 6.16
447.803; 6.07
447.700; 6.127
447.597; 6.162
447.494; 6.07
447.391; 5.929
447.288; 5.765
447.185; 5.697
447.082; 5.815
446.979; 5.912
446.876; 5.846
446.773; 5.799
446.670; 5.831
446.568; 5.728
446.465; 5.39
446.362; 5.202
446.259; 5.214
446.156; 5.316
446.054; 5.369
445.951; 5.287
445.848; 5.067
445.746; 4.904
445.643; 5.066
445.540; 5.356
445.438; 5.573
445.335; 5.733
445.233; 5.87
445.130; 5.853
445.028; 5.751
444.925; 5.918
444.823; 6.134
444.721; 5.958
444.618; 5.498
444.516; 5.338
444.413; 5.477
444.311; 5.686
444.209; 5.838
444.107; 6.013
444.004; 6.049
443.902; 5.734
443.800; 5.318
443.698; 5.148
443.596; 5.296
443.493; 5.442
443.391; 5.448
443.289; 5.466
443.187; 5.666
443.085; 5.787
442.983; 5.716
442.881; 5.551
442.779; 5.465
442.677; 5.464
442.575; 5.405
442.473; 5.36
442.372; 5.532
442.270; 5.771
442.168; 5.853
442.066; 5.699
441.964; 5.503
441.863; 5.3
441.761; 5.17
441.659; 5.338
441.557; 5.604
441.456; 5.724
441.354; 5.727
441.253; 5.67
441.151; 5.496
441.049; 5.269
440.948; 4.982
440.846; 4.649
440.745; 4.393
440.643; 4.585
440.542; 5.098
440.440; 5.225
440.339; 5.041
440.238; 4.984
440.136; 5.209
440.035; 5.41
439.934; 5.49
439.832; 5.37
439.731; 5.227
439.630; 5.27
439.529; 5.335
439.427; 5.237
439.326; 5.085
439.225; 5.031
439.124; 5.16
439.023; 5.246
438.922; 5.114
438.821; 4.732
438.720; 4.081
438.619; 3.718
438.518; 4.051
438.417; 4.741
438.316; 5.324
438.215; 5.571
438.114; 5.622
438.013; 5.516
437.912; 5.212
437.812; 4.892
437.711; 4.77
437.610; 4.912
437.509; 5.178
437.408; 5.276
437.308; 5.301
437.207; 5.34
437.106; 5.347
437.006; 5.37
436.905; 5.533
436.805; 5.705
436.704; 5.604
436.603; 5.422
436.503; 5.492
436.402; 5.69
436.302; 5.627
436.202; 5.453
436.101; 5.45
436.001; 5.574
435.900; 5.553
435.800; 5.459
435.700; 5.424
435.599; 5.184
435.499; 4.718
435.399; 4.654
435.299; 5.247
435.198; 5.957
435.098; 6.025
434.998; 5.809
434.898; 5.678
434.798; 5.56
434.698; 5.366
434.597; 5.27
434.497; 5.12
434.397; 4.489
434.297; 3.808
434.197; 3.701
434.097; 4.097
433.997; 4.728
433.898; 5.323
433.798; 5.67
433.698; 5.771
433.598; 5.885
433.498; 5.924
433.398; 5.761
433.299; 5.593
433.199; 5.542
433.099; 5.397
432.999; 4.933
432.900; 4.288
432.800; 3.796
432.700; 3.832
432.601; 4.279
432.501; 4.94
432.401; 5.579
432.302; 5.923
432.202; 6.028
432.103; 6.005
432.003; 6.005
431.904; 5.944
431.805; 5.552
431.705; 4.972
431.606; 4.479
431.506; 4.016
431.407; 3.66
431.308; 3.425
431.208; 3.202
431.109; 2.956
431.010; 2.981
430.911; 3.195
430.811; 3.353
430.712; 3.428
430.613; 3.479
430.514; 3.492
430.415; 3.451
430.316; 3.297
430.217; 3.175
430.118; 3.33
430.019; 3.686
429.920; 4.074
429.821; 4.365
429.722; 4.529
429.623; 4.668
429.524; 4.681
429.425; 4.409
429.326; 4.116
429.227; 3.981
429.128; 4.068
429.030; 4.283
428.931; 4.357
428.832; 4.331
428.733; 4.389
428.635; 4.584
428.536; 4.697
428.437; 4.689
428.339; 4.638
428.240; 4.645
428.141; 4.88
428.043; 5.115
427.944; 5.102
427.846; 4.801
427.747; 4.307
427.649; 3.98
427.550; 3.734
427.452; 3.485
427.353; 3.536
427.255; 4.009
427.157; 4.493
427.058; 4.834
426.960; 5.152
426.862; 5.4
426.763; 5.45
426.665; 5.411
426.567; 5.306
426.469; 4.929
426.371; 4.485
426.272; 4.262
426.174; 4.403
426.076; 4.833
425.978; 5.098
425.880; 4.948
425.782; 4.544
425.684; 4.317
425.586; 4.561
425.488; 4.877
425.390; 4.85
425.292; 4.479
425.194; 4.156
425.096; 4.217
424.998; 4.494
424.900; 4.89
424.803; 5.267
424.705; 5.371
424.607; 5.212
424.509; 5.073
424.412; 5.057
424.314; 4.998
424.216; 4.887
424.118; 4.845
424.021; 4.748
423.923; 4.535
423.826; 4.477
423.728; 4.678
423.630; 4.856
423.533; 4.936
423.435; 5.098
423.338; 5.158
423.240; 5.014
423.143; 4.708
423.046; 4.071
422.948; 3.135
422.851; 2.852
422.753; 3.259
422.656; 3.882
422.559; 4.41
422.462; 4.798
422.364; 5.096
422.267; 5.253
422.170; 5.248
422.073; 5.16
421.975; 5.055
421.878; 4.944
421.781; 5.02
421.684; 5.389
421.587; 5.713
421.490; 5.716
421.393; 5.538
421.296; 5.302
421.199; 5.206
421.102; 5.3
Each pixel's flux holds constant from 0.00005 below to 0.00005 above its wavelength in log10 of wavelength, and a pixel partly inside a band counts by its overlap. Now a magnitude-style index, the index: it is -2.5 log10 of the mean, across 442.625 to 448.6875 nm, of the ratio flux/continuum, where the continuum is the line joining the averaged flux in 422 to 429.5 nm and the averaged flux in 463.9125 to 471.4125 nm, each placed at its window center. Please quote -0.06 mag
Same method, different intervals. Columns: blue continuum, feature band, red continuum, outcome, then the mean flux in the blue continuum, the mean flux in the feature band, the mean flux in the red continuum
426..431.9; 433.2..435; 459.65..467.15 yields -0.14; 4.26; 5.19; 6.24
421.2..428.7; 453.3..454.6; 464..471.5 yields -0.04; 4.73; 5.96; 6.22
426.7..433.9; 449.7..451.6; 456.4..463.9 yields -0.12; 4.51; 6.32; 6.21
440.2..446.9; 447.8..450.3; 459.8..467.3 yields -0.05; 5.47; 5.95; 6.24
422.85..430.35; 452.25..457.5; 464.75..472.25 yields -0.06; 4.55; 6.01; 6.23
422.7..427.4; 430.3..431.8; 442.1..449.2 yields 0.34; 4.67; 3.62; 5.69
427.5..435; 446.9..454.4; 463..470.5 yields -0.10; 4.55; 6.01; 6.24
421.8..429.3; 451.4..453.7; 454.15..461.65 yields 0.00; 4.63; 5.88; 6.16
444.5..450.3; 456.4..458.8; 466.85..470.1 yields -0.03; 5.78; 6.15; 6.25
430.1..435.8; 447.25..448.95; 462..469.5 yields -0.11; 4.73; 6.01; 6.26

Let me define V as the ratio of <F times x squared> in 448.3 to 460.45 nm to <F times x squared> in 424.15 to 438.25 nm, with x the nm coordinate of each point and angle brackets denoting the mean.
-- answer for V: 1.41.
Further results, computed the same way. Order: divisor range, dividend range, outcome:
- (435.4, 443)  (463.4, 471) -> 1.34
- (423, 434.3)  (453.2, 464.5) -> 1.54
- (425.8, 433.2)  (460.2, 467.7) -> 1.65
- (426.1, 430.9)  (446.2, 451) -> 1.52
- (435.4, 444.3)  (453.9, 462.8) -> 1.27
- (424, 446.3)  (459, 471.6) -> 1.42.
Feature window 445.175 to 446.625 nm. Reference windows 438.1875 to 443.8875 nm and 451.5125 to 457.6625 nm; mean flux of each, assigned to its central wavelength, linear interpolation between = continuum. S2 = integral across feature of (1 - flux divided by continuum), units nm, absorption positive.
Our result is 0.042 nm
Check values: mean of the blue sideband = 5.24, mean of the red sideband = 6.03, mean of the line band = 5.37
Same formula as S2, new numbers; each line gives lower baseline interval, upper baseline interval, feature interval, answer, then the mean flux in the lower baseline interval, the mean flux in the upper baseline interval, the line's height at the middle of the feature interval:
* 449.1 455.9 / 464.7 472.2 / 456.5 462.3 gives -0.05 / 6.04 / 6.23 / 6.12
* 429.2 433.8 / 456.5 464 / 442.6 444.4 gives -0.13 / 4.48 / 6.21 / 5.2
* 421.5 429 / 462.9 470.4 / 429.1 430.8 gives 0.34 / 4.69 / 6.25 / 4.86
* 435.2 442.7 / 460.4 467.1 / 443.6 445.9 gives -0.05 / 5.24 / 6.26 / 5.48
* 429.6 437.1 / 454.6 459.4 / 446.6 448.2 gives -0.11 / 4.83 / 6.14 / 5.61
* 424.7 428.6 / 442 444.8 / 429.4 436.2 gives 0.38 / 4.66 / 5.6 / 5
